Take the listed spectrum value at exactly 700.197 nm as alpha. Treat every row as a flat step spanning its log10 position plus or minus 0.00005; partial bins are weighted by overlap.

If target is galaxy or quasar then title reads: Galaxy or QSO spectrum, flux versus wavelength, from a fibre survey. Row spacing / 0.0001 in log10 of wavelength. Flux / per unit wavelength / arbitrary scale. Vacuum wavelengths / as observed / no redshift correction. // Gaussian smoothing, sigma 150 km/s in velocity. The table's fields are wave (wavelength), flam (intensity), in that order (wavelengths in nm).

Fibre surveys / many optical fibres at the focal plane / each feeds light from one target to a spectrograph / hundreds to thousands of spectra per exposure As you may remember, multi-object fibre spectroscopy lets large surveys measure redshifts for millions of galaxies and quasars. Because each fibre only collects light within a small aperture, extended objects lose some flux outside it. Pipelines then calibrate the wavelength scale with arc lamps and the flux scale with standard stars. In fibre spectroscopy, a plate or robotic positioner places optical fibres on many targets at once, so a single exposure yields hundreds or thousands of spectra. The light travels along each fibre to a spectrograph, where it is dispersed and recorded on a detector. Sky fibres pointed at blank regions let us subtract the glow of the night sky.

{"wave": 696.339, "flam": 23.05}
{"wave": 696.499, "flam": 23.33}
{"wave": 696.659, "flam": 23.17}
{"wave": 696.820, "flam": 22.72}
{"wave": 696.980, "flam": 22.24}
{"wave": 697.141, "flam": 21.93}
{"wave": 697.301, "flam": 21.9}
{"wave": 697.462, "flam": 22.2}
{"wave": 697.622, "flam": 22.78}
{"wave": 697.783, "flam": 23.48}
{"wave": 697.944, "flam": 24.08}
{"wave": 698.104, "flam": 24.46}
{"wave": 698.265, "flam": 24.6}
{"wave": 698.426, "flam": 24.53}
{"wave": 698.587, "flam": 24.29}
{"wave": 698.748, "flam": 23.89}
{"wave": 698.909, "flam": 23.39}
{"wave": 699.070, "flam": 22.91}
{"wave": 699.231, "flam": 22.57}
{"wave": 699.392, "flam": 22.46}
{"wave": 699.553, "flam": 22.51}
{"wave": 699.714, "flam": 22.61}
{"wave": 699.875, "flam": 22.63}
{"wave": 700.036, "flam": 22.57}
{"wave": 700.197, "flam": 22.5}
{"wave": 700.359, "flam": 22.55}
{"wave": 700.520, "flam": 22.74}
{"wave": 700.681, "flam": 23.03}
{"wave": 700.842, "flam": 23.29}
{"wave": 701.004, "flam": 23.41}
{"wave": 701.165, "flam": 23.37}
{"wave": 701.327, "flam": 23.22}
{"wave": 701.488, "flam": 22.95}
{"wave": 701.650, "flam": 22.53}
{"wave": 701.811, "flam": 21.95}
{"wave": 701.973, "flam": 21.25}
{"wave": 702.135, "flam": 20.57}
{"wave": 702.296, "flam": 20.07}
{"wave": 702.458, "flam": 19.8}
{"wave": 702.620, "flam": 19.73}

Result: 22.5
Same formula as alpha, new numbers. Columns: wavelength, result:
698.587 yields 24.29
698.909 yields 23.39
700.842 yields 23.29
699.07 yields 22.91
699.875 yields 22.63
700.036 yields 22.57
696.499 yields 23.33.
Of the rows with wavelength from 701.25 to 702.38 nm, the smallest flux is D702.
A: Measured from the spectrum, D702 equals 20.07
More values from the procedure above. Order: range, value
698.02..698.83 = 23.89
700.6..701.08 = 23.03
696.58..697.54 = 21.9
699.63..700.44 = 22.5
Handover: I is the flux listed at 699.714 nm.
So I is 22.61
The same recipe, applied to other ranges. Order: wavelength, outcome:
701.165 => 23.37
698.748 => 23.89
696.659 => 23.17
